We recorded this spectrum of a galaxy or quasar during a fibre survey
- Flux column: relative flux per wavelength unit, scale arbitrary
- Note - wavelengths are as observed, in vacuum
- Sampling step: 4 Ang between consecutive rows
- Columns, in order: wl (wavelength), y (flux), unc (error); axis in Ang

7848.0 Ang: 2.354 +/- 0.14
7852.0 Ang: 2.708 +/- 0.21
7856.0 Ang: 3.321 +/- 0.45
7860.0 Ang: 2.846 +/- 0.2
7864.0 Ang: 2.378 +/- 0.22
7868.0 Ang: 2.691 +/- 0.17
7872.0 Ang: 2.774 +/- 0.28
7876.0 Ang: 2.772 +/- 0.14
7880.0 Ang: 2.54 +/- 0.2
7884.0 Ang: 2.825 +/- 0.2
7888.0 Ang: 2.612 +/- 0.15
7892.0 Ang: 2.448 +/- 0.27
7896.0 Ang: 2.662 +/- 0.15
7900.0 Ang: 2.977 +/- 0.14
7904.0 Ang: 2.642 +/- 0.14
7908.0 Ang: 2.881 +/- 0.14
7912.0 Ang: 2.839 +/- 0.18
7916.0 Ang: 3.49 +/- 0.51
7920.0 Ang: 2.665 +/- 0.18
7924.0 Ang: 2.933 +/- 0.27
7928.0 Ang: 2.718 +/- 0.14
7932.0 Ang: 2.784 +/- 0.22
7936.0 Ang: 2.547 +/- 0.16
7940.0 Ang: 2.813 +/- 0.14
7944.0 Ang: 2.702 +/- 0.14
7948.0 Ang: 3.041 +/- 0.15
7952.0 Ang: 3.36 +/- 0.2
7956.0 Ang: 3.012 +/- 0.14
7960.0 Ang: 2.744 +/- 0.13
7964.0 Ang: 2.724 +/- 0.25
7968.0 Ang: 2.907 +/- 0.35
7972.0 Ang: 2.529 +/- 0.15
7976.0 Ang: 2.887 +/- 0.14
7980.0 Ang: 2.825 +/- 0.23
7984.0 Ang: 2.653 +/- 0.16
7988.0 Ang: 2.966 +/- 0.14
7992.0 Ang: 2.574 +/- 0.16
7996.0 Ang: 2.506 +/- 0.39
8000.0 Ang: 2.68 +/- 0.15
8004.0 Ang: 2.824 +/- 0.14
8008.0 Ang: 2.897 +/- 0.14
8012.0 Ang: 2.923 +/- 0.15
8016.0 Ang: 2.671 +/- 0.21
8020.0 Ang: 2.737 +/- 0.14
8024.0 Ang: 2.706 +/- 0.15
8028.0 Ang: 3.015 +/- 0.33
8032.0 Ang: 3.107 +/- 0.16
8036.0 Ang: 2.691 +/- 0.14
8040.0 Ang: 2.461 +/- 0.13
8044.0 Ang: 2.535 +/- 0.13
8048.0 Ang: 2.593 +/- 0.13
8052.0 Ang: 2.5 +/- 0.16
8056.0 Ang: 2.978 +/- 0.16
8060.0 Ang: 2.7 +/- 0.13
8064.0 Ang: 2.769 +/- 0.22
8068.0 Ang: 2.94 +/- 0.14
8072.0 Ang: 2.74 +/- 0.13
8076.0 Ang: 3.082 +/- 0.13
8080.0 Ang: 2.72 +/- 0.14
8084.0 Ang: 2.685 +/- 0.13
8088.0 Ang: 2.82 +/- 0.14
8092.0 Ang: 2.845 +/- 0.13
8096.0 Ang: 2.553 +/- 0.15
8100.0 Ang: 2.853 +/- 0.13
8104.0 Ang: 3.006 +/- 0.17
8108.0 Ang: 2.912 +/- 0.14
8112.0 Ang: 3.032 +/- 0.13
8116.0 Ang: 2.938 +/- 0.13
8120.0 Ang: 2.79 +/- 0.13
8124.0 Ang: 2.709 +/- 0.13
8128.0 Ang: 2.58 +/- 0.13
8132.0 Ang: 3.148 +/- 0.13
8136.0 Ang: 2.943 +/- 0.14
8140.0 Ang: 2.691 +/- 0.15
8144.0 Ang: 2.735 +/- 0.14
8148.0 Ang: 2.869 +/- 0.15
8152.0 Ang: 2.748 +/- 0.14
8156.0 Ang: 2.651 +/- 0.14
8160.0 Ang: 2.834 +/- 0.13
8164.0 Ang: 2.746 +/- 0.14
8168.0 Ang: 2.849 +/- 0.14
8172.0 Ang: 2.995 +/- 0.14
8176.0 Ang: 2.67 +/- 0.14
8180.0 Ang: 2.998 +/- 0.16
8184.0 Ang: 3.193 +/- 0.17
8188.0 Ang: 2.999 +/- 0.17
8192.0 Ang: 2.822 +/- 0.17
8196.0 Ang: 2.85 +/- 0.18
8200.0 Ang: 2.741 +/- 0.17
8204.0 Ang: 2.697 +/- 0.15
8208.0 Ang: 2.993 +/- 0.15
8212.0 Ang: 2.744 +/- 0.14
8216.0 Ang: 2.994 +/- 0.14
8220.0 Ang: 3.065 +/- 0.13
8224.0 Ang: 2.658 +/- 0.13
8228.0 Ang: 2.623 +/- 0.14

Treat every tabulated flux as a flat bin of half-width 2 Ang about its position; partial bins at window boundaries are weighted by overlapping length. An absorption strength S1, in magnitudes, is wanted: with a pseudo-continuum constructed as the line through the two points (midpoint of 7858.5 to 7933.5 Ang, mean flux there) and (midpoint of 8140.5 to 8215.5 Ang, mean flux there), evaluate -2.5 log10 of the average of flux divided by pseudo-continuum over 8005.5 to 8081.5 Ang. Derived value 0.01 mag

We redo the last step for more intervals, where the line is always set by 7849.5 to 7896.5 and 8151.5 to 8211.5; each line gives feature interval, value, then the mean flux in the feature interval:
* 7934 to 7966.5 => -0.047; 2.87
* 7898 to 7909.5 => -0.041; 2.83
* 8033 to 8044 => 0.069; 2.62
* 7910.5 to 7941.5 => -0.044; 2.85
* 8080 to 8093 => 0.016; 2.77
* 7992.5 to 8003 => 0.063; 2.61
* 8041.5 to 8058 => 0.059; 2.65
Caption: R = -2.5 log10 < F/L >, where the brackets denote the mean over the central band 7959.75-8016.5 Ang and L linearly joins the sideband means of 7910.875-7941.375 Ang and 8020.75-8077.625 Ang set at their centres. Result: 0.02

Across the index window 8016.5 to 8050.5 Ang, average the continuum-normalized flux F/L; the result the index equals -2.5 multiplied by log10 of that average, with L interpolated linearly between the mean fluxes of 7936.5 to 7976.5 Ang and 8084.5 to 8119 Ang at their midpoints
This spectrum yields 0.05 mag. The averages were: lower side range 2.86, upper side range 2.86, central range 2.72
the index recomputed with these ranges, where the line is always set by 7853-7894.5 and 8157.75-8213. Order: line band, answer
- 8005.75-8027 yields 0.00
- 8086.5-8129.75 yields 0.00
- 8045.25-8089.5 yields 0.02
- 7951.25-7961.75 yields -0.09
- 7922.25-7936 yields -0.01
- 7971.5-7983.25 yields 0.00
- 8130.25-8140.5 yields -0.04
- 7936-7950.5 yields -0.03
